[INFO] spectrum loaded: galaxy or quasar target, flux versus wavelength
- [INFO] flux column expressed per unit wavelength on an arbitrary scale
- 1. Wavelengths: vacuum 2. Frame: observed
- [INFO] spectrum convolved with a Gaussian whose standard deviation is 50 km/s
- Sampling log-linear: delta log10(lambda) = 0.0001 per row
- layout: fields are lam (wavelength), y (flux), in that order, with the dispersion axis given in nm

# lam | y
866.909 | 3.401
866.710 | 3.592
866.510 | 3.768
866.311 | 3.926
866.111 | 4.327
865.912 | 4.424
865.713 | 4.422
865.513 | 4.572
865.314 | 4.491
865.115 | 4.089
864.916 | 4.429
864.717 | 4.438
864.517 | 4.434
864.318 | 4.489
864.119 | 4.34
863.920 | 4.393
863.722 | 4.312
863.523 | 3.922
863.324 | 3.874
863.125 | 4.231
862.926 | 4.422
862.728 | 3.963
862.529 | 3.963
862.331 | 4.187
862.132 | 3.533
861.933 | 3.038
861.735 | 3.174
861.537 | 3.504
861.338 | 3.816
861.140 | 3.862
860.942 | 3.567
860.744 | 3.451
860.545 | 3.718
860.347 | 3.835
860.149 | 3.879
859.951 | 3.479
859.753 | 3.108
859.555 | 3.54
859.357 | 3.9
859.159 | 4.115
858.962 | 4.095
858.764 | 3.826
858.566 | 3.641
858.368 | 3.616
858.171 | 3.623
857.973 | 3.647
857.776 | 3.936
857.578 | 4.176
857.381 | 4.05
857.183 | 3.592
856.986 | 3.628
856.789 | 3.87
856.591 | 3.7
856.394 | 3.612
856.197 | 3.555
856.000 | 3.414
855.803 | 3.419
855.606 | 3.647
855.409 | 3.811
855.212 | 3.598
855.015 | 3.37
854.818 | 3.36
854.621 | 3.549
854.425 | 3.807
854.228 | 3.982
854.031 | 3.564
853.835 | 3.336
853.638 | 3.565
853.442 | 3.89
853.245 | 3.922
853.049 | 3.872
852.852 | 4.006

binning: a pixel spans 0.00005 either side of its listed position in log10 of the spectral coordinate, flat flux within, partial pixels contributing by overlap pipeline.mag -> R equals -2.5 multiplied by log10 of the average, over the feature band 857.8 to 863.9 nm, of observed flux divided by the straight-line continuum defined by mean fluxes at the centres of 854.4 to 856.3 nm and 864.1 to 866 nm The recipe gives 0.073 mag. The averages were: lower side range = 3.54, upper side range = 4.41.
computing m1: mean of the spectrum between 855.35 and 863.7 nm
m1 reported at 3.74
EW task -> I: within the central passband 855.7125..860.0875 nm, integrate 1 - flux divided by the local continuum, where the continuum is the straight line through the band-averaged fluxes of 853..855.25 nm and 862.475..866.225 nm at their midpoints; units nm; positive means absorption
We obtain 0.20 nm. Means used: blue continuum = 3.65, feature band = 3.71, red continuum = 4.29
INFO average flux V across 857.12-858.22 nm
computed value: 3.85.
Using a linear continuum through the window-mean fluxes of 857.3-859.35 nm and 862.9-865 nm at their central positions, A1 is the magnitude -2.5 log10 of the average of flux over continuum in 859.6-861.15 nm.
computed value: 0.12 mag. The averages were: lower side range 3.87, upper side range 4.29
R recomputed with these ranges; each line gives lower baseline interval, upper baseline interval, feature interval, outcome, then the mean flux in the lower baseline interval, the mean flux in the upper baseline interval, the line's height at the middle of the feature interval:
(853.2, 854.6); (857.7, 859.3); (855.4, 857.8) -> 0.02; 3.71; 3.81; 3.77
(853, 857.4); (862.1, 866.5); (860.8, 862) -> 0.16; 3.65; 4.24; 4.05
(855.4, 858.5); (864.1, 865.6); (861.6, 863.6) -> 0.11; 3.7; 4.41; 4.21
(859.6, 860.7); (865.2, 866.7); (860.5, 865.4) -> -0.02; 3.59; 4.23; 3.9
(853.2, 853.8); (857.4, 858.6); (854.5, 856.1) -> 0.07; 3.73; 3.8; 3.76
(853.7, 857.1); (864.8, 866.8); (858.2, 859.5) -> -0.01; 3.6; 4.21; 3.8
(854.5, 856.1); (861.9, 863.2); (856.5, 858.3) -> -0.04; 3.53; 3.94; 3.65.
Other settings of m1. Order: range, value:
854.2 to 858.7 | 3.67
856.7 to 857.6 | 3.84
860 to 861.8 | 3.65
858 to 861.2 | 3.7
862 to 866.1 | 4.24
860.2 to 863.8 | 3.8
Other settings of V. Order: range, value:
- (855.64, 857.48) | 3.65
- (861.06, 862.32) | 3.53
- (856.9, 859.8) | 3.78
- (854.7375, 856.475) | 3.53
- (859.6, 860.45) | 3.57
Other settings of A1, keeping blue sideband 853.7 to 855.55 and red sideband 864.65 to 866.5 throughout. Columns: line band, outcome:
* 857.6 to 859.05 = 0.02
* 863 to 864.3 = 0.00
